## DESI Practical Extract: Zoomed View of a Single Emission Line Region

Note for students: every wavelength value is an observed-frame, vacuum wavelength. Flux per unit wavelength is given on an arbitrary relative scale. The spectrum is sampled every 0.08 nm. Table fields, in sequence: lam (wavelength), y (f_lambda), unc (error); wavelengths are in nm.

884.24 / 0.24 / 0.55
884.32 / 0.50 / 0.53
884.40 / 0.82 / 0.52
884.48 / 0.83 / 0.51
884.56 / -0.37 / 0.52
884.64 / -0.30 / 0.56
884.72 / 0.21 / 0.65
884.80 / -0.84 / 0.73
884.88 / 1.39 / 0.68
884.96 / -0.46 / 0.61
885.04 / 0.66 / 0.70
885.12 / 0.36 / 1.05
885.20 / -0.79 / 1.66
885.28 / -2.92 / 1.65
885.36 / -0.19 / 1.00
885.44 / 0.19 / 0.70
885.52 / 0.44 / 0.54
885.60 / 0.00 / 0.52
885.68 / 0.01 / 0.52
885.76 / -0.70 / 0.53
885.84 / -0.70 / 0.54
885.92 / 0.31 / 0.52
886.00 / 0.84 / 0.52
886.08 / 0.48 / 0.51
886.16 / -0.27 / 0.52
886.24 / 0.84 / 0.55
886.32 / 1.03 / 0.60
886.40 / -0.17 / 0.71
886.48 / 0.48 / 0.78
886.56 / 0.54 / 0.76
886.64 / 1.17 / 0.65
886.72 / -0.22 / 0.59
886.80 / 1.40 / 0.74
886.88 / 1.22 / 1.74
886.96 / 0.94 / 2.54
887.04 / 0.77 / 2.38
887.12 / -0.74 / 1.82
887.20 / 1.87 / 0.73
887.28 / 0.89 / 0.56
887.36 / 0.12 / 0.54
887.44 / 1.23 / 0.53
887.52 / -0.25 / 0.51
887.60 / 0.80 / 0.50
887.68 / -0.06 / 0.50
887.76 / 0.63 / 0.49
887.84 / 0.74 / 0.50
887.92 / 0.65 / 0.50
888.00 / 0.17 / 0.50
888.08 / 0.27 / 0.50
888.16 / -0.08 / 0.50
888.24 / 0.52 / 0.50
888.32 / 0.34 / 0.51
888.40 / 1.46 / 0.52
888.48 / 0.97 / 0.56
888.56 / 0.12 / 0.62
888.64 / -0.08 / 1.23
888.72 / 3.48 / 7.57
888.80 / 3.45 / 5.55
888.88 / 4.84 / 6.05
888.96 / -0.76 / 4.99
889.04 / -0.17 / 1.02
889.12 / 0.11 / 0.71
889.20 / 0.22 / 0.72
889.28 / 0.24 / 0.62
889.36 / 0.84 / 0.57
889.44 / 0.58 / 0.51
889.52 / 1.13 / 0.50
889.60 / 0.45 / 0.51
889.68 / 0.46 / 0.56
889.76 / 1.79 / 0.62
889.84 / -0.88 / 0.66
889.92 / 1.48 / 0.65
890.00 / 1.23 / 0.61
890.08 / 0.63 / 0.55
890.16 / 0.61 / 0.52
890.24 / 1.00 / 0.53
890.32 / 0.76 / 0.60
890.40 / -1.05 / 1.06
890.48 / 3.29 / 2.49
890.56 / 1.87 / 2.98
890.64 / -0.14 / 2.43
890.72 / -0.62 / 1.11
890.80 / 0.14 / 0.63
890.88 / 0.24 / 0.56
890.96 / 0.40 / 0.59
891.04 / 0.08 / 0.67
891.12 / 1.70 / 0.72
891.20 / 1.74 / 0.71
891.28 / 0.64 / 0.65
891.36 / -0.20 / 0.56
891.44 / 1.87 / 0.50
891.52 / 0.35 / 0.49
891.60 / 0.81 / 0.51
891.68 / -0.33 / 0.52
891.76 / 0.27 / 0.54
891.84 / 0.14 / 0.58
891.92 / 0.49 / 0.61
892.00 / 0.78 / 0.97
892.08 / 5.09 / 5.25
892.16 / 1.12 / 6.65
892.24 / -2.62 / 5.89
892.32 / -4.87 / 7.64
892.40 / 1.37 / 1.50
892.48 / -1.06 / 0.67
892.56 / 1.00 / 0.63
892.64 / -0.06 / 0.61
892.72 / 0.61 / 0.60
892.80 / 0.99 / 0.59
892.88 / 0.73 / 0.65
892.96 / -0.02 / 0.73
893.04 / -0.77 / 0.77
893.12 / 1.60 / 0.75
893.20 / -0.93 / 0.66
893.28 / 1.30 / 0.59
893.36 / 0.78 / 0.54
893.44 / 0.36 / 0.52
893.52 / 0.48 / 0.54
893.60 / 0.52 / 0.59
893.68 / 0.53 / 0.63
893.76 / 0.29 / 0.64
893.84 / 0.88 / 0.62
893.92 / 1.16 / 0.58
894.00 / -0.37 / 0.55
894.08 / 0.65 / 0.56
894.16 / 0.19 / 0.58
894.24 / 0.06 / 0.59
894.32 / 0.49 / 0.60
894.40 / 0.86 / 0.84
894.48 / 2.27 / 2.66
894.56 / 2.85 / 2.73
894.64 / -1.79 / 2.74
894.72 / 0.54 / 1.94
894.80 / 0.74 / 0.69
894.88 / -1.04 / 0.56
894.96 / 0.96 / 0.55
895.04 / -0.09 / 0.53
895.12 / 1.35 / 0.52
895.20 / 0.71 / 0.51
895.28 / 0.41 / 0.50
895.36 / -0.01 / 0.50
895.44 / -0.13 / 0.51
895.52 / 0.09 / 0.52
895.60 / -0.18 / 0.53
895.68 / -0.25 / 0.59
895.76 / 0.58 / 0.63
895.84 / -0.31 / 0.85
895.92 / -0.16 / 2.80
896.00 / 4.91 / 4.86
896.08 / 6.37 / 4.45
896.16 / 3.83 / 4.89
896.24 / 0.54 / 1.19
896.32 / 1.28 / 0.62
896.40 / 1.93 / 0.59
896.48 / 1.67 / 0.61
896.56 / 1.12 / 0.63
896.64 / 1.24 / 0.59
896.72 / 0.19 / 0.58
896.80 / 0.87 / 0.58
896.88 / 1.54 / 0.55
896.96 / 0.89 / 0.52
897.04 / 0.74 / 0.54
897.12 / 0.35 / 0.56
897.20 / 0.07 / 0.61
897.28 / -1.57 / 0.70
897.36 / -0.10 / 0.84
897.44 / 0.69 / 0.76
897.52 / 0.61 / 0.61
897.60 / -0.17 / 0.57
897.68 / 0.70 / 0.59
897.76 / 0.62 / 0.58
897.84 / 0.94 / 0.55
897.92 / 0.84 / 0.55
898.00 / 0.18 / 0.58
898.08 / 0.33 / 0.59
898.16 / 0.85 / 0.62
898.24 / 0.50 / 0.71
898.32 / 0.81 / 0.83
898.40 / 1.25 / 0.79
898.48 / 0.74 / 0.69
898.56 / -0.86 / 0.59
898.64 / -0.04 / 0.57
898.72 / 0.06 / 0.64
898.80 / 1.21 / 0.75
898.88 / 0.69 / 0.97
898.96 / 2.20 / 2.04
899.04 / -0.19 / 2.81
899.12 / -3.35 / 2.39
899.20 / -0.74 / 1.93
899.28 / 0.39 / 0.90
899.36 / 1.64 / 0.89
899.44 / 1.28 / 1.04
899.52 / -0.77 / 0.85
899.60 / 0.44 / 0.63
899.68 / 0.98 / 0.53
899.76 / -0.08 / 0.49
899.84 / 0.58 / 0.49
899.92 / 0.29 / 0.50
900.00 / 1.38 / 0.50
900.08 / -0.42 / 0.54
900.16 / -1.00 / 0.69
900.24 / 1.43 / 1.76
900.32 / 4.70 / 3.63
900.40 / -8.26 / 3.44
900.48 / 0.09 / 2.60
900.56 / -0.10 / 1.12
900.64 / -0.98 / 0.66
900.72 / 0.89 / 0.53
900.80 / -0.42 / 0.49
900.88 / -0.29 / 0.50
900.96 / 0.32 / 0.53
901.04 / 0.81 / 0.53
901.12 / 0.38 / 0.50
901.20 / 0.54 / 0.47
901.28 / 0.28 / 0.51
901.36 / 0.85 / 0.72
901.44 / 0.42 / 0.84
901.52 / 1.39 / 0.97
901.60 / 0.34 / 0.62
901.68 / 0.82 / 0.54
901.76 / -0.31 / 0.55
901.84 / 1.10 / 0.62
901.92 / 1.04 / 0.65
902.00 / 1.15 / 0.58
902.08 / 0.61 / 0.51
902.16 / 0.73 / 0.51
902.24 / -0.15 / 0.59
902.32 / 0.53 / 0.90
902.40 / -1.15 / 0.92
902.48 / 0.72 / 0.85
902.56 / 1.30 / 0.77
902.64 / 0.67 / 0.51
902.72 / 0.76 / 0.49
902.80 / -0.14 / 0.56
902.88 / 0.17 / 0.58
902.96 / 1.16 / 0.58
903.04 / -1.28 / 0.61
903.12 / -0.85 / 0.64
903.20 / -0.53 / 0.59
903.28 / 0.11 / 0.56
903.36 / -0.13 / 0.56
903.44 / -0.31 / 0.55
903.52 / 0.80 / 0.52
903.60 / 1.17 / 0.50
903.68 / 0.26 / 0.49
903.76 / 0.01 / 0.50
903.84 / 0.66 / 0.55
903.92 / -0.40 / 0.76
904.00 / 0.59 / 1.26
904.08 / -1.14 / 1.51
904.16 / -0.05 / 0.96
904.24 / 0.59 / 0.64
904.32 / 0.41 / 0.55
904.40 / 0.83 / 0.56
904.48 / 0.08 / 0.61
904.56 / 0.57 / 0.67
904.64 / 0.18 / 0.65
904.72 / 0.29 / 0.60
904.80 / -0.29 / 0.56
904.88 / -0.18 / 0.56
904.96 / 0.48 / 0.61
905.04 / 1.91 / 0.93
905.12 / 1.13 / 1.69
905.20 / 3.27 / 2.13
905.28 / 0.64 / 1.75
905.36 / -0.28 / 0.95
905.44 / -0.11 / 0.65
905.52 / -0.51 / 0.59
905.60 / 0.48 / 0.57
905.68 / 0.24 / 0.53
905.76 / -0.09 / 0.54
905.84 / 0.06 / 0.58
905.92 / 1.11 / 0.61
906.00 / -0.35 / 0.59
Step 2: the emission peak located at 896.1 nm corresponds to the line H-gamma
